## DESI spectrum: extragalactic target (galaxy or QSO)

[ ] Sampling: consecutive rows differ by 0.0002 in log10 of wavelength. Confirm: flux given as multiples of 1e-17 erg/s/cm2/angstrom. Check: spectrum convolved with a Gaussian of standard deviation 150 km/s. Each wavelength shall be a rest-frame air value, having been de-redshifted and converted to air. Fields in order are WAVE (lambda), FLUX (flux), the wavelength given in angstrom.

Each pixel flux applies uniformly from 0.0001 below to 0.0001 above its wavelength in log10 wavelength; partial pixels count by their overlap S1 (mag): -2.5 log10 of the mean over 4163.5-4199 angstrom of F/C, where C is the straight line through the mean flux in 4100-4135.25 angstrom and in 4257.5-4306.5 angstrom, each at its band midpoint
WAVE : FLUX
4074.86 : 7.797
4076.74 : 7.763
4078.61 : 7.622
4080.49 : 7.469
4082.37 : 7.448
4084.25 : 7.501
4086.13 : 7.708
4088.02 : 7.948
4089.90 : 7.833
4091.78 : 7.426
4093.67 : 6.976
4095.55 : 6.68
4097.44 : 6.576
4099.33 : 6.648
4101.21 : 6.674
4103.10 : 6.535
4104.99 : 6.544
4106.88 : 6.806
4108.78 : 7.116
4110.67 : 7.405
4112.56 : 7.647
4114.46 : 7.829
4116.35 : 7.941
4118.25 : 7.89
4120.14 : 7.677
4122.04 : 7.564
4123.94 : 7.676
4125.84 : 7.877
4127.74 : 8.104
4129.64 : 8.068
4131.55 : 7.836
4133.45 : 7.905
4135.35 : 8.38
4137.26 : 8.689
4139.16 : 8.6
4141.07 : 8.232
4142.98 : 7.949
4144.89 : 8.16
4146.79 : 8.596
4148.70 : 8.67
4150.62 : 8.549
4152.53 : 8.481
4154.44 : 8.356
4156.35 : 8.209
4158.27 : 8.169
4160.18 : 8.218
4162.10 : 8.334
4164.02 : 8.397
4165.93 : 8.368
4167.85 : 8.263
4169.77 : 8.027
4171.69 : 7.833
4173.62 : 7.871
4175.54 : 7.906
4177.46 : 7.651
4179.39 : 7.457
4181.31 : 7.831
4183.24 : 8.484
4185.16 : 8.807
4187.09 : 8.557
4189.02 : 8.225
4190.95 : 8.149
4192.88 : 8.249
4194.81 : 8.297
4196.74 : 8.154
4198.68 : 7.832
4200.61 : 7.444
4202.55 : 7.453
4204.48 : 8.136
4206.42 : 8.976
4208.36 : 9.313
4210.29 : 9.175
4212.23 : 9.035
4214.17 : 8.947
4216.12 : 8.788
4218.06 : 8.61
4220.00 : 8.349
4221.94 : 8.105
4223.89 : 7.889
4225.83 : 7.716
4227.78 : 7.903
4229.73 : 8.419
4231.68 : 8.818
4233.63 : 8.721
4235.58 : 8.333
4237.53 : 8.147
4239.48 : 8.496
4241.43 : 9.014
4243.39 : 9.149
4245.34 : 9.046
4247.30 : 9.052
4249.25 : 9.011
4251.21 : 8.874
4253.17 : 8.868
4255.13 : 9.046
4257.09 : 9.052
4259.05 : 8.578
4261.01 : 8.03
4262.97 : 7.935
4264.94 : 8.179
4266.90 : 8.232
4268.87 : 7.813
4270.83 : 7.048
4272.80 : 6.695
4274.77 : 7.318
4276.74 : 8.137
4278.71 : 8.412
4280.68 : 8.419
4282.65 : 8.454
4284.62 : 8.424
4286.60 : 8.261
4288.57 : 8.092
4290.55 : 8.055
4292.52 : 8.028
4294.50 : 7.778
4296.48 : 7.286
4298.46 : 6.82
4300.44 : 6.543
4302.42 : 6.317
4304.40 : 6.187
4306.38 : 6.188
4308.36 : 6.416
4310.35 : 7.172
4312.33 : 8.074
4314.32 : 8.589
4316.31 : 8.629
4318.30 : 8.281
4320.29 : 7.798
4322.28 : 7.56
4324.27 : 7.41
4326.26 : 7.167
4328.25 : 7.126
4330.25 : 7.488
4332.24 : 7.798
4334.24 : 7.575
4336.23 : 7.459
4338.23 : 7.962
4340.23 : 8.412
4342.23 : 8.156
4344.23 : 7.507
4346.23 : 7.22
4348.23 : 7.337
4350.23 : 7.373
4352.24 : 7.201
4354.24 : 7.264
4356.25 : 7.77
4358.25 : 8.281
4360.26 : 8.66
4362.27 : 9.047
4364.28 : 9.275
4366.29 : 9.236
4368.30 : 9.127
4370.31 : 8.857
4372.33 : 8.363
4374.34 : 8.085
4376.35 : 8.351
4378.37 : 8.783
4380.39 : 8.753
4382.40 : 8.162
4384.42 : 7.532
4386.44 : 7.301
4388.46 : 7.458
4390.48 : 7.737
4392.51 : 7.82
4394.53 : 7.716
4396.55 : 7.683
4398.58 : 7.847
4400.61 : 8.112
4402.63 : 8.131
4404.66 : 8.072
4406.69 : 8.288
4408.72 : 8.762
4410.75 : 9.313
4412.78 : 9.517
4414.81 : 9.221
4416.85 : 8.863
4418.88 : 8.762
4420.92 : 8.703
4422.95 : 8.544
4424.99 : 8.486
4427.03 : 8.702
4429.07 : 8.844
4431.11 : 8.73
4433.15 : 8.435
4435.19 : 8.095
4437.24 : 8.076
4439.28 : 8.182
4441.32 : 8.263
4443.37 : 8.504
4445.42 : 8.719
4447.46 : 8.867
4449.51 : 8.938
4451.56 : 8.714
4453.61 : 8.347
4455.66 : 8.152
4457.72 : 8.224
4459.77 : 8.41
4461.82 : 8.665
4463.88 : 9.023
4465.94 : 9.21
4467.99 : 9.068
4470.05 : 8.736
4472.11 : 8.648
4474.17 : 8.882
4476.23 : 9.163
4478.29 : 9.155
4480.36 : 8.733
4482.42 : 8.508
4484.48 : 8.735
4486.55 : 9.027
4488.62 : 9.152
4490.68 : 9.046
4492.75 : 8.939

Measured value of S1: -0.07 mag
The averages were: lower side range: 7.52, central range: 8.13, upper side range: 7.69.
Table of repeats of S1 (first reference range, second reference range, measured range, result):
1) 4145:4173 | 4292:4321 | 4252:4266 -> -0.119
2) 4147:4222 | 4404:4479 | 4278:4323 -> 0.113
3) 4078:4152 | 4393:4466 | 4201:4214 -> -0.095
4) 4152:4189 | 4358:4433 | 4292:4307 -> 0.209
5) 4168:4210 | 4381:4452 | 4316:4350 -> 0.084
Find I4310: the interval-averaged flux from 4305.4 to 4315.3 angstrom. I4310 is 7.29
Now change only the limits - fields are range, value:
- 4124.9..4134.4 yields 7.96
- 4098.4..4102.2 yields 6.67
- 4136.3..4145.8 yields 8.32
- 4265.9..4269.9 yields 8.02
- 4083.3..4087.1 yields 7.59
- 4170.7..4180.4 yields 7.74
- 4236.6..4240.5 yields 8.34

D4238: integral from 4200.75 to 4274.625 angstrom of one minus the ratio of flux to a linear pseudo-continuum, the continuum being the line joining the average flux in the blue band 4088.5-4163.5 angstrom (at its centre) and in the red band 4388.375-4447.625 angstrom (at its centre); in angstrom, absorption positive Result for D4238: -3.8 angstrom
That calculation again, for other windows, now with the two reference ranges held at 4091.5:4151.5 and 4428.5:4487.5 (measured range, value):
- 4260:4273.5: 0.6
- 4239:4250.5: -1.4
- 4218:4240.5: -0.8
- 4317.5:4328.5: 0.9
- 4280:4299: 0.4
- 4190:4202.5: -0.1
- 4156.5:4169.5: -0.8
